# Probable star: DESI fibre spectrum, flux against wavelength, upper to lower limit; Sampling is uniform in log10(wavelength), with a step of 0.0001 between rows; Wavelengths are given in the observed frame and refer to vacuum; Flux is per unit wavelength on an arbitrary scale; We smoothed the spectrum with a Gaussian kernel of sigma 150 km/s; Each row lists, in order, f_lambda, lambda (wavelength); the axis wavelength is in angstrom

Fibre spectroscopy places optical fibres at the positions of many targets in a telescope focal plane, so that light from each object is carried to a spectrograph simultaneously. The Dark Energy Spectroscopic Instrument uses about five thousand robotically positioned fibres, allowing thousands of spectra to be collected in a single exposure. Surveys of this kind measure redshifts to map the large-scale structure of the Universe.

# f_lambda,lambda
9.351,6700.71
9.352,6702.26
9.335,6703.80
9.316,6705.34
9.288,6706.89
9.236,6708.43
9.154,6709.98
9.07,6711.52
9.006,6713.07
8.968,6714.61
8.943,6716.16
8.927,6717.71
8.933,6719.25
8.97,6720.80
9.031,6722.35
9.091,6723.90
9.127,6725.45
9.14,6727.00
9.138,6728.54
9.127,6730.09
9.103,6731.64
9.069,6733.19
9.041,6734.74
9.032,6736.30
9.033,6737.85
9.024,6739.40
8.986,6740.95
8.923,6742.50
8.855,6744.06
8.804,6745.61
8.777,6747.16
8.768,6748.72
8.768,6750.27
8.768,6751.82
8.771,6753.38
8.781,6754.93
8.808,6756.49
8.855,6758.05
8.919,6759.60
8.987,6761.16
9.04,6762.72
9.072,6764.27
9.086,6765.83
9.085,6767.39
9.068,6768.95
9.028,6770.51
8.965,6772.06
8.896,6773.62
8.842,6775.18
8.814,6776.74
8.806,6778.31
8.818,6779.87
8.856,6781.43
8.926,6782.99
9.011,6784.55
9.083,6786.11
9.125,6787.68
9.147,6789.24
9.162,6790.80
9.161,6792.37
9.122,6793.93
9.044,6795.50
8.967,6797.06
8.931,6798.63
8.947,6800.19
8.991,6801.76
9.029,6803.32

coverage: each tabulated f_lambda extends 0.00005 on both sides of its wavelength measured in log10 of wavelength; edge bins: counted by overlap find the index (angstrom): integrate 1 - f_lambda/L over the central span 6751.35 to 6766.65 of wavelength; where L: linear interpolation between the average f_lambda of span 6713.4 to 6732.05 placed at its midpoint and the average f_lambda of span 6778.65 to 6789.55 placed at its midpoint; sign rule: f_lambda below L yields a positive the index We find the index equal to 0.16 angstrom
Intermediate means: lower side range 9.04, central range 8.91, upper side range 8.98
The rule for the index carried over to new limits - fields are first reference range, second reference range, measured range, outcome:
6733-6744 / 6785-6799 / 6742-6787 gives 0.7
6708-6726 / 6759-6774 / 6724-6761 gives 0.3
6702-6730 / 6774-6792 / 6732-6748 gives 0.2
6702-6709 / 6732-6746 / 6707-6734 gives 0.3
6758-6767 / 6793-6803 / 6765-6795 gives 0.0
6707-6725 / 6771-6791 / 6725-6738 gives -0.1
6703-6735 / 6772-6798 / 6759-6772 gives 0.0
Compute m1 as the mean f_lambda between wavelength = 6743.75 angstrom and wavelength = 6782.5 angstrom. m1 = 8.89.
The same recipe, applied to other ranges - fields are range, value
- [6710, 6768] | 8.97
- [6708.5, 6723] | 9.01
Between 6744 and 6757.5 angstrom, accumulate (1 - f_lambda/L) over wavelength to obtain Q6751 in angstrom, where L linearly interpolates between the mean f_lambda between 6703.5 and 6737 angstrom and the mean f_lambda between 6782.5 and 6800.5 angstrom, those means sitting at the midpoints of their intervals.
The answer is 0.4 angstrom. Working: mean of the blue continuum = 9.09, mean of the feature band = 8.79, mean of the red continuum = 9.06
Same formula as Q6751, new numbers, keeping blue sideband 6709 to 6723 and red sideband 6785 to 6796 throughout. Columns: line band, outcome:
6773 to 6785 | 0.3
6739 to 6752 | 0.3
